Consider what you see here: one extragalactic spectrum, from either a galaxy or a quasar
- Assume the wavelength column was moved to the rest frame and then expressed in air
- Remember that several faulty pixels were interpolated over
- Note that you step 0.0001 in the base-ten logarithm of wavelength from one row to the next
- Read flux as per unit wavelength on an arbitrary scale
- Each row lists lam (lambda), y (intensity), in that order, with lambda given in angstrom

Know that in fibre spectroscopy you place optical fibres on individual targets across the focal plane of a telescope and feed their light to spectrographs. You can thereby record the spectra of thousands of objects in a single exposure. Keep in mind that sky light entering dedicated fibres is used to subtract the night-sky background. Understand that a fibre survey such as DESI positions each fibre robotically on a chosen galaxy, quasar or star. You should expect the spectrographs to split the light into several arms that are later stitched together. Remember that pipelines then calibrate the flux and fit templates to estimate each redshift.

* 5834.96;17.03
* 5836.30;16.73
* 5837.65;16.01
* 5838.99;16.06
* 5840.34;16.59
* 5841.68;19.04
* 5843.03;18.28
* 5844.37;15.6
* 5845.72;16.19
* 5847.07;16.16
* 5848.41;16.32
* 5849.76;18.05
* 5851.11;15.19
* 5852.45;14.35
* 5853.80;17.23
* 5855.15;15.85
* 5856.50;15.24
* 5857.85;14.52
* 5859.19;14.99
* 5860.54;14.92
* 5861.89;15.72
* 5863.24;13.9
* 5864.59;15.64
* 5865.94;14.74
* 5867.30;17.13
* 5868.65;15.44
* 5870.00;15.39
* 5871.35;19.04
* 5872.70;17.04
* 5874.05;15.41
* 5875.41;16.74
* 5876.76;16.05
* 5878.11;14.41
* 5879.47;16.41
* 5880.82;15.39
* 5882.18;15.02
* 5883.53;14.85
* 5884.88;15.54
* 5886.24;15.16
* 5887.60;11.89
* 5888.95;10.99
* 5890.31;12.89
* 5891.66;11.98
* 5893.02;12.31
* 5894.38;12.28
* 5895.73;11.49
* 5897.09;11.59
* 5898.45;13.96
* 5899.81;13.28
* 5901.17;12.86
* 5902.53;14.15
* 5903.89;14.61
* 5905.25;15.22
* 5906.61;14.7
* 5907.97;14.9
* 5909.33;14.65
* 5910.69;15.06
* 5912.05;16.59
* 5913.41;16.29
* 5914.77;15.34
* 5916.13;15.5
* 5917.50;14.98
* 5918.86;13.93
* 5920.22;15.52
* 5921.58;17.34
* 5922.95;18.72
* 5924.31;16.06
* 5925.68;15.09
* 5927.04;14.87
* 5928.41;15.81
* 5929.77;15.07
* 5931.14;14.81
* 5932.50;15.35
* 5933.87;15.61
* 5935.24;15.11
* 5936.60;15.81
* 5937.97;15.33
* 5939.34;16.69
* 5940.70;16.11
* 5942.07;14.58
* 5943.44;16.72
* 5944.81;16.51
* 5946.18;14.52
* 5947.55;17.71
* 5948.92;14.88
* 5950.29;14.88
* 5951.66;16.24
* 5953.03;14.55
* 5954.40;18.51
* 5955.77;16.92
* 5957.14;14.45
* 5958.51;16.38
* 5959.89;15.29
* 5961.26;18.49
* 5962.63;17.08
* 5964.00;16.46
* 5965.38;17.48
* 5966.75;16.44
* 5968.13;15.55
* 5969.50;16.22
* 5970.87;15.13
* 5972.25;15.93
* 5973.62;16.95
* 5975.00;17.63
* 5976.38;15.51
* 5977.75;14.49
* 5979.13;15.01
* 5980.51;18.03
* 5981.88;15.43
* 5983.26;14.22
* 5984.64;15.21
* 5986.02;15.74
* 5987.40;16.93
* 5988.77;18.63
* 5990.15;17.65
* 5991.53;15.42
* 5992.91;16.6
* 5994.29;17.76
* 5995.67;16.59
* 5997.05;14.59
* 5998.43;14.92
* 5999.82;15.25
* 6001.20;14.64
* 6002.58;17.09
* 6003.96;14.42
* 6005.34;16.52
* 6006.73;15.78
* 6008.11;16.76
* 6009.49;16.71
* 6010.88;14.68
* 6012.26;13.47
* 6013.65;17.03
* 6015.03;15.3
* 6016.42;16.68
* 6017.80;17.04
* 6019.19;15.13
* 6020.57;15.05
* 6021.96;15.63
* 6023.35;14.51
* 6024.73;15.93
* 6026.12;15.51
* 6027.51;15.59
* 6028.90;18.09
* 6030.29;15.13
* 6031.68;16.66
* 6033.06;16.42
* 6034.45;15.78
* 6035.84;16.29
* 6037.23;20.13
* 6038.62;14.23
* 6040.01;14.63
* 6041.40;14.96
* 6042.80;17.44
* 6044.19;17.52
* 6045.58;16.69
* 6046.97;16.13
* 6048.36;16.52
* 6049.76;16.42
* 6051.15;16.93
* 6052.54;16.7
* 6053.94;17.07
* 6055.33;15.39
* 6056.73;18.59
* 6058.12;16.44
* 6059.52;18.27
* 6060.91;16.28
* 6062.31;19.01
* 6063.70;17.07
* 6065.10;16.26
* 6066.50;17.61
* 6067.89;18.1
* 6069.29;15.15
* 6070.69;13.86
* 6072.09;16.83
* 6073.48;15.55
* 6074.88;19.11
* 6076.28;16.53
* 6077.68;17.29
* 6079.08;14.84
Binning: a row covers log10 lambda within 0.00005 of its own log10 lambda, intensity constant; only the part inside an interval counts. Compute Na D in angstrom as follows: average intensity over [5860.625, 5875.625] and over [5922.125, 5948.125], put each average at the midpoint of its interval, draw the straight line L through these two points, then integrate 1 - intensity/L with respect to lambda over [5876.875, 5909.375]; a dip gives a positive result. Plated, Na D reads 4.30 angstrom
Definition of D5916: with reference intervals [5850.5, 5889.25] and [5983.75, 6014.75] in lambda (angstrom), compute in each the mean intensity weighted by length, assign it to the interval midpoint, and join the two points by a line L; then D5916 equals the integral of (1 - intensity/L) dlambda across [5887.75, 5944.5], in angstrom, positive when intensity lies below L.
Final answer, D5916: 3.2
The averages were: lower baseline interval 15.4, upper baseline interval 16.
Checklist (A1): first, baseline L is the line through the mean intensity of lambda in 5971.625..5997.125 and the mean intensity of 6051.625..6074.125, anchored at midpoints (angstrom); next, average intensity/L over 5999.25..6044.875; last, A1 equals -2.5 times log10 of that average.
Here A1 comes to 0.04 mag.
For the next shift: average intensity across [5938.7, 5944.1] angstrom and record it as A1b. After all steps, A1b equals 16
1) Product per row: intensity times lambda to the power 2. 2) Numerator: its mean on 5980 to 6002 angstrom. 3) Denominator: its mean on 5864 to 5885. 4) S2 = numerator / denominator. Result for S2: 1.05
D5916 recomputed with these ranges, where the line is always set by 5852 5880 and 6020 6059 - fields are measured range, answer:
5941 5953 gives 0.2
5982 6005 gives 0.3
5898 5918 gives 1.3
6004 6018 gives 0.3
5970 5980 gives 0.1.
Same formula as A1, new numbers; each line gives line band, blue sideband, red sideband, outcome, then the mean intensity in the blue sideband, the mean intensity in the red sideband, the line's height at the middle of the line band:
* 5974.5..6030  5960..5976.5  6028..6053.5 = 0.04 mag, 16.6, 16.5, 16.5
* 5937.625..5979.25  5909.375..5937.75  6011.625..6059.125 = -0.02 mag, 15.6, 16.2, 15.8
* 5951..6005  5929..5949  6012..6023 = -0.03 mag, 15.7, 15.7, 15.7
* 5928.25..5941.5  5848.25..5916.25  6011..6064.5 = -0.01 mag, 14.8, 16.3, 15.4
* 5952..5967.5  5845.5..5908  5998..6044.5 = -0.07 mag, 14.8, 15.9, 15.4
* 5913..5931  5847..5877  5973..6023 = 0.01 mag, 15.9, 15.9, 15.9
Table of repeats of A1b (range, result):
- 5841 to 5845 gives 17.7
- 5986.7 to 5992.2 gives 17.2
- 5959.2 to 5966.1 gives 17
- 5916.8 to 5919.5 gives 14.4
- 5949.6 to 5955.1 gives 16.1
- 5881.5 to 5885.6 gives 15.1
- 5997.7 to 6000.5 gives 15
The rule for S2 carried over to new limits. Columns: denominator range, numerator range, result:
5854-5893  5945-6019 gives 1.11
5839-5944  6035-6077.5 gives 1.16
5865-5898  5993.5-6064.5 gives 1.17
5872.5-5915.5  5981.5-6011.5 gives 1.16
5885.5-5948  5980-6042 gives 1.12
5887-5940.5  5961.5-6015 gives 1.13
